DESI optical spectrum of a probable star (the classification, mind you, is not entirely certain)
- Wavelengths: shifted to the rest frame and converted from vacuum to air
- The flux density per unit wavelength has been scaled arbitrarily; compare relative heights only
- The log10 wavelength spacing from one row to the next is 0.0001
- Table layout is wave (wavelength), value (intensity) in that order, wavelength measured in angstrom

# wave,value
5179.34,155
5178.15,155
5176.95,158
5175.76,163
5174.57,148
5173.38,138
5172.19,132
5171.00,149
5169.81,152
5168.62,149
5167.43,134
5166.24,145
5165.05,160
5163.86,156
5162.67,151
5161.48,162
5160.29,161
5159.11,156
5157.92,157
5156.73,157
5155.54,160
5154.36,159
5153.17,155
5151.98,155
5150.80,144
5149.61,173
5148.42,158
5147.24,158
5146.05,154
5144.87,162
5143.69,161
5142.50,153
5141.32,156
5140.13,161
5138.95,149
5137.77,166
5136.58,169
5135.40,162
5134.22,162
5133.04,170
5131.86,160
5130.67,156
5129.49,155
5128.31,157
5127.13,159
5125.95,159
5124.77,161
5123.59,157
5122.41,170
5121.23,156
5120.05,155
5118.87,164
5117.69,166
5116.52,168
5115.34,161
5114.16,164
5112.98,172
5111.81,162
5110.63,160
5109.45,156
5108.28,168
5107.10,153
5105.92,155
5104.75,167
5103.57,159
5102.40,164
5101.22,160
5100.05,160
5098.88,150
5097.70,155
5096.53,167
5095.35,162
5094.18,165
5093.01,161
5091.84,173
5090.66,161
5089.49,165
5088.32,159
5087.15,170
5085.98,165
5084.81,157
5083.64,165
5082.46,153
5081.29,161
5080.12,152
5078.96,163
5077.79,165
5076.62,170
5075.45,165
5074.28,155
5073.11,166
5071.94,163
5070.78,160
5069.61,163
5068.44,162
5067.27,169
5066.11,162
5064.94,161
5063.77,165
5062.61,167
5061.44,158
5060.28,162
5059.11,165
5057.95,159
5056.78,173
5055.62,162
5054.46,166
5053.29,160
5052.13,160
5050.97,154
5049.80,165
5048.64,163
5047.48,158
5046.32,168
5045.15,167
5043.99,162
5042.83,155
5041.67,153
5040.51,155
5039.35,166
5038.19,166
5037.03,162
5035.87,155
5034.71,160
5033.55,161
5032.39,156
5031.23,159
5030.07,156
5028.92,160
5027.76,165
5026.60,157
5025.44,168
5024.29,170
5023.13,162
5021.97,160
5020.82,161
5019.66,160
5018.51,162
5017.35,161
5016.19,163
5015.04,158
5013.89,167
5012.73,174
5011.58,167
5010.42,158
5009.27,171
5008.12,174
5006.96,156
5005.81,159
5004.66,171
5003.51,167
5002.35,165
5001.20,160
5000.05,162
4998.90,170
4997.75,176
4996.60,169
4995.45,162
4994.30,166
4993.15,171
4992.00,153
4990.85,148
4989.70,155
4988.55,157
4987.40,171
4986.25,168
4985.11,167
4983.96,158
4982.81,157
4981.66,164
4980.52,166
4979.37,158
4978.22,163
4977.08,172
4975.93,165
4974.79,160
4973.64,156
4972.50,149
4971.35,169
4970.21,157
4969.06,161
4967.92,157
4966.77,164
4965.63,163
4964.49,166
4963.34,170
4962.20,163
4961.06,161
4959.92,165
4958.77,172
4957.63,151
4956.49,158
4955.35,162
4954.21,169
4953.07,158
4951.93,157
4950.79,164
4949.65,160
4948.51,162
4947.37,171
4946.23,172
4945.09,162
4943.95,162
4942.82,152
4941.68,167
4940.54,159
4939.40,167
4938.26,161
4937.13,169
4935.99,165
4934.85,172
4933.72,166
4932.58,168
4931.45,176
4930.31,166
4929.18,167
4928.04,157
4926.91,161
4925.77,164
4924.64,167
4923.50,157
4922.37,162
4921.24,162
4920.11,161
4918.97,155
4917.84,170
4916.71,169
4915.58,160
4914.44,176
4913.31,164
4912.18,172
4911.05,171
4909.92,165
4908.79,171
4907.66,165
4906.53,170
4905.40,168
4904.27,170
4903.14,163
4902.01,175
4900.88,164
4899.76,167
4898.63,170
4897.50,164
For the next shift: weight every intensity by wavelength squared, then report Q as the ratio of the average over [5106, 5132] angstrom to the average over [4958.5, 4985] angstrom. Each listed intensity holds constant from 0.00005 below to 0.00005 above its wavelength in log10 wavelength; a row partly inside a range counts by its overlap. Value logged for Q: 1.05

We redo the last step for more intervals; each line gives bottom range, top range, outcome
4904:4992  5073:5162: 1.05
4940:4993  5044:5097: 1.05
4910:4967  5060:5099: 1.05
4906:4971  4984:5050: 1.02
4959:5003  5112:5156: 1.05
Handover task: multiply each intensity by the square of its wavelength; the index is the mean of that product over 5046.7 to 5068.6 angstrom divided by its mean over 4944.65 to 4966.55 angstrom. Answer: 1.04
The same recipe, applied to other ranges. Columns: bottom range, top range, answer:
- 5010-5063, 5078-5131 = 1.02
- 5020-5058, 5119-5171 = 1.02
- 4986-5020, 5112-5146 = 1.03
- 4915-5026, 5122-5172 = 1.03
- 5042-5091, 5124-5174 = 0.99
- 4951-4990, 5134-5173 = 1.03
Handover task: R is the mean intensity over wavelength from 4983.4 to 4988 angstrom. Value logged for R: 166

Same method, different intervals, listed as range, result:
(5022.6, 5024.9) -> 166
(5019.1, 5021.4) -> 161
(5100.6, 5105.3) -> 162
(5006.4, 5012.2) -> 165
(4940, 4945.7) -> 161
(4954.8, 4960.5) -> 162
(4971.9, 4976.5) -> 158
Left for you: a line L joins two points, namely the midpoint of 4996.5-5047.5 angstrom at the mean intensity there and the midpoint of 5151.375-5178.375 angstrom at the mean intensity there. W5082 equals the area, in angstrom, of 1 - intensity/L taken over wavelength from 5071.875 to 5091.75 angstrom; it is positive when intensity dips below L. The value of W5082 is -0.5 angstrom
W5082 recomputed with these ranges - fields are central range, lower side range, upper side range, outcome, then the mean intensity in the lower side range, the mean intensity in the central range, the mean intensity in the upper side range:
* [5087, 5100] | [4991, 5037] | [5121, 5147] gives -0.1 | 163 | 162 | 160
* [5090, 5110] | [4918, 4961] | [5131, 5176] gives -0.4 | 163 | 161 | 156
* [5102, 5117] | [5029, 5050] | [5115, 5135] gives -0.1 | 160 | 162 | 161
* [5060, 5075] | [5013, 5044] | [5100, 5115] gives -0.1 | 161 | 163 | 162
